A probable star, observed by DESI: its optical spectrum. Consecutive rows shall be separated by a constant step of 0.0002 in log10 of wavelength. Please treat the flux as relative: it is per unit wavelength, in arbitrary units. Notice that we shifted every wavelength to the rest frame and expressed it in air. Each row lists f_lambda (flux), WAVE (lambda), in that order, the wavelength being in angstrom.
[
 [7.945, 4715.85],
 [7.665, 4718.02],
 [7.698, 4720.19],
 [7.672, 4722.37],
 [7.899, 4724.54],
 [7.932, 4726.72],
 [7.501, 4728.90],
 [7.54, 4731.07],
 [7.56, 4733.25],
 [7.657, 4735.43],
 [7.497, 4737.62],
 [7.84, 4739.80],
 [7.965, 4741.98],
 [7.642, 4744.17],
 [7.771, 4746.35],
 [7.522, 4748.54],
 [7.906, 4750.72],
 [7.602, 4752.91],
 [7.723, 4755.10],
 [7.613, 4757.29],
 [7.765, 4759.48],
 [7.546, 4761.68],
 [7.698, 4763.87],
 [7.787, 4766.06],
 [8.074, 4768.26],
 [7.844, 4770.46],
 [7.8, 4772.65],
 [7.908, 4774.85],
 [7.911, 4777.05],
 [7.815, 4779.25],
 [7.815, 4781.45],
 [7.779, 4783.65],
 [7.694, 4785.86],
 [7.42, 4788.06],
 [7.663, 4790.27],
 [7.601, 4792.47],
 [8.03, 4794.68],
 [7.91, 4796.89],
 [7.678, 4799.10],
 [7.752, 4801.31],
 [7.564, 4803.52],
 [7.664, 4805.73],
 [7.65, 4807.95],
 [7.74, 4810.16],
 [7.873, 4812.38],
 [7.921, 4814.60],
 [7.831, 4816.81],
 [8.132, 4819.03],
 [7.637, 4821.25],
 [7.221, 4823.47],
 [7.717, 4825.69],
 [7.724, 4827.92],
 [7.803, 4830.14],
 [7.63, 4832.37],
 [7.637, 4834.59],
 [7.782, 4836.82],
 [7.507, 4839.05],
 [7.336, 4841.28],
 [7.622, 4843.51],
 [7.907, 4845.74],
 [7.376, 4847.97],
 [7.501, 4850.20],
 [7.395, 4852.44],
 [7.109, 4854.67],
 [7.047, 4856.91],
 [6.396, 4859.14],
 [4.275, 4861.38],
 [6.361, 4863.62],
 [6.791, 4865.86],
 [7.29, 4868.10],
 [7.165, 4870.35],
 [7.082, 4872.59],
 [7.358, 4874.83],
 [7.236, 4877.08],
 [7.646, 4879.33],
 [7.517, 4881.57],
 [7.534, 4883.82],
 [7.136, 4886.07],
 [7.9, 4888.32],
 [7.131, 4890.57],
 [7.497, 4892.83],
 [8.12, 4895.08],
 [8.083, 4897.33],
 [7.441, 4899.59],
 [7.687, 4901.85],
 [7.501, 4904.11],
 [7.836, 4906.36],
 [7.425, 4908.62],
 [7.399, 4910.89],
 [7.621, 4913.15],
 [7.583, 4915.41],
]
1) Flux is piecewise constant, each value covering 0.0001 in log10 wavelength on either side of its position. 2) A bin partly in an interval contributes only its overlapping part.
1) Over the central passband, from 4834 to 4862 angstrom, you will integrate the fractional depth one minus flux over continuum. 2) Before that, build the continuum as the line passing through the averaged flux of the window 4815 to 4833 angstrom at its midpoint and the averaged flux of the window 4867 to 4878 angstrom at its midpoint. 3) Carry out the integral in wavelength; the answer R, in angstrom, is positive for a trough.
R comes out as 1.1 angstrom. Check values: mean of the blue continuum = 7.72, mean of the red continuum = 7.22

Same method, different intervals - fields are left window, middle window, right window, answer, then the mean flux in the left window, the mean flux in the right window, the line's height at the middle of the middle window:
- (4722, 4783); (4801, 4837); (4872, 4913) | -0.3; 7.75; 7.54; 7.65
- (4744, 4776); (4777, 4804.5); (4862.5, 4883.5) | -0.5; 7.75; 7.18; 7.59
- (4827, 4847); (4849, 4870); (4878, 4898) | 2.6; 7.66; 7.61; 7.64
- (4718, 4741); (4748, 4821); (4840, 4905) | -2.4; 7.68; 7.26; 7.52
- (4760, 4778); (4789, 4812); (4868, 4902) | 0.0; 7.82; 7.49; 7.73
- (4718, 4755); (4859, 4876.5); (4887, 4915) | 2.3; 7.7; 7.63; 7.65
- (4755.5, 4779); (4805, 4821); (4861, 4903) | -0.5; 7.79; 7.28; 7.59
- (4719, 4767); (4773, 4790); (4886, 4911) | -0.2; 7.7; 7.62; 7.68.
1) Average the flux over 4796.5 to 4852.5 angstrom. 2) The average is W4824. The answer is 7.67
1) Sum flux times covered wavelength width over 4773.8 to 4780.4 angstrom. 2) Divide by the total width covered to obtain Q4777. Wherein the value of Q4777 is 7.88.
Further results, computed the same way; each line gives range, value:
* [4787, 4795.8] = 7.68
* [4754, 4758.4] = 7.67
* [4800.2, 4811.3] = 7.67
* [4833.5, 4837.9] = 7.7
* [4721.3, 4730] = 7.76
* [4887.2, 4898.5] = 7.74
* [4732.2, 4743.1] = 7.7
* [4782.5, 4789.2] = 7.63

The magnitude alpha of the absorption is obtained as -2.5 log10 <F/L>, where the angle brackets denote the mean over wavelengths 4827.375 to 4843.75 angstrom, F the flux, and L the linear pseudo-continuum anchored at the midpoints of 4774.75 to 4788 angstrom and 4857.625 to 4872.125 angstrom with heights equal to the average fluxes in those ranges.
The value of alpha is -0.11 mag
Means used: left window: 7.78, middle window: 7.63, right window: 6.43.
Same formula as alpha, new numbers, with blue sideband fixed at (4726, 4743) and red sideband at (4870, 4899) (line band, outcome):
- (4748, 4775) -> -0.01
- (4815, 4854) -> -0.01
